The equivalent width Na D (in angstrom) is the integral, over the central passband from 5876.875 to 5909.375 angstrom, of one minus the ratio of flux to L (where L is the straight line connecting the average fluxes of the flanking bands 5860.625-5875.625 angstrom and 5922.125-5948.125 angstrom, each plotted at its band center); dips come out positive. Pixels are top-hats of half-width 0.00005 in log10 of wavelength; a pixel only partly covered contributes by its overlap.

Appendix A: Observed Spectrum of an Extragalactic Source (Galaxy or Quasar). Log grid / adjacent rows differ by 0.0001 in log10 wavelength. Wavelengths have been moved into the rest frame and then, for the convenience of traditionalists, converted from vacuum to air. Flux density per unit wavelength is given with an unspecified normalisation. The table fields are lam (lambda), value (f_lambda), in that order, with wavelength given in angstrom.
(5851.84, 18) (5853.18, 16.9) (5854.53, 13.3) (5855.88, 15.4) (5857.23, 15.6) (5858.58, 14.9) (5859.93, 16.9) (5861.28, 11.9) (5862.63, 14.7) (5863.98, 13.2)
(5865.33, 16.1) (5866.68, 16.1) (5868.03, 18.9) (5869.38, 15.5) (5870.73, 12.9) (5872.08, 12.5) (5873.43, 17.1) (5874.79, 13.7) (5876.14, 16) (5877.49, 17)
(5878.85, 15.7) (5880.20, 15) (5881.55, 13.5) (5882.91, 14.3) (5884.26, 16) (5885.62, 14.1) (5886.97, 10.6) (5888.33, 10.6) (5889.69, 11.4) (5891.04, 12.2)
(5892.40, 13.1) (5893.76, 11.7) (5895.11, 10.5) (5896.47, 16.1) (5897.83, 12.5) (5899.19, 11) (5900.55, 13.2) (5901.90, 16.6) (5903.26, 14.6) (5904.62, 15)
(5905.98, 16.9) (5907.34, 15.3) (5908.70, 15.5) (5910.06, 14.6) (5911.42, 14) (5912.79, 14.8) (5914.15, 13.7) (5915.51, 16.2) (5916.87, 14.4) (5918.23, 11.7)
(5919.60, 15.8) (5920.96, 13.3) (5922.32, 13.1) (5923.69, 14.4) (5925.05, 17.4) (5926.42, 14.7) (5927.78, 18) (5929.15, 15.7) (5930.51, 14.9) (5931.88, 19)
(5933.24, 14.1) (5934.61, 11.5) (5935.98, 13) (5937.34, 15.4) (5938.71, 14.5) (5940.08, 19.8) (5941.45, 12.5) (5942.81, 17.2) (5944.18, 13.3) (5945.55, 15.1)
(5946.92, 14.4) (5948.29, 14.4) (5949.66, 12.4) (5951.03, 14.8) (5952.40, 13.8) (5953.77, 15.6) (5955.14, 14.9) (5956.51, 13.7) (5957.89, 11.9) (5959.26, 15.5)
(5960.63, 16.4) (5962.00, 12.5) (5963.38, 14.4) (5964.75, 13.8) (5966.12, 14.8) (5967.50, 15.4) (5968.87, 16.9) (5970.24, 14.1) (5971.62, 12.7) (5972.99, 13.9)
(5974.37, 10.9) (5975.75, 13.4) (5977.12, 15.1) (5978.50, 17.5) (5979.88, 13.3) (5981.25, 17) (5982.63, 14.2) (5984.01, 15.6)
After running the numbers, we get 2.39 angstrom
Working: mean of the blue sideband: 14.8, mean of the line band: 13.8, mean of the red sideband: 15.2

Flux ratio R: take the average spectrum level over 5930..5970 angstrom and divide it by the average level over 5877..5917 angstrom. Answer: 1.0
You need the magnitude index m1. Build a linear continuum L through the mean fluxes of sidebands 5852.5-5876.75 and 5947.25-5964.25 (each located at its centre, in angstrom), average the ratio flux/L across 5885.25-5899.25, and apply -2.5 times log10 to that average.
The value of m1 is 0.21 mag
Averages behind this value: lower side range 15.1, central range 12.2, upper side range 14.2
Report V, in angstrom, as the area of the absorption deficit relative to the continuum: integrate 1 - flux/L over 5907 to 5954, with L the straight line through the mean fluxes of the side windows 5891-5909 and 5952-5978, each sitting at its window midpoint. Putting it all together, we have -2.5 angstrom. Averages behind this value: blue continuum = 13.9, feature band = 14.8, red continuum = 14.2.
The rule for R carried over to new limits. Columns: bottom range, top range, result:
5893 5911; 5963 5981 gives 1.02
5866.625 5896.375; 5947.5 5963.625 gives 1.01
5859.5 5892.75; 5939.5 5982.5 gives 1.01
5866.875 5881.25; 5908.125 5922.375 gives 0.93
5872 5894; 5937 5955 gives 1.07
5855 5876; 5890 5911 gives 0.92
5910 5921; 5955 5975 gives 0.99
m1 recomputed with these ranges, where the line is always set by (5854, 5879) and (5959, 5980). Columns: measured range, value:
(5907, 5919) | 0.03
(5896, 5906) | 0.04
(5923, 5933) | -0.11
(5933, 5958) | 0.01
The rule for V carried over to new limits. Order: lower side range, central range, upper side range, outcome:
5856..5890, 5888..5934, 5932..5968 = 0.73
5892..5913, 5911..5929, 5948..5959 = -0.93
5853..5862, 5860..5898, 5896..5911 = 1.71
